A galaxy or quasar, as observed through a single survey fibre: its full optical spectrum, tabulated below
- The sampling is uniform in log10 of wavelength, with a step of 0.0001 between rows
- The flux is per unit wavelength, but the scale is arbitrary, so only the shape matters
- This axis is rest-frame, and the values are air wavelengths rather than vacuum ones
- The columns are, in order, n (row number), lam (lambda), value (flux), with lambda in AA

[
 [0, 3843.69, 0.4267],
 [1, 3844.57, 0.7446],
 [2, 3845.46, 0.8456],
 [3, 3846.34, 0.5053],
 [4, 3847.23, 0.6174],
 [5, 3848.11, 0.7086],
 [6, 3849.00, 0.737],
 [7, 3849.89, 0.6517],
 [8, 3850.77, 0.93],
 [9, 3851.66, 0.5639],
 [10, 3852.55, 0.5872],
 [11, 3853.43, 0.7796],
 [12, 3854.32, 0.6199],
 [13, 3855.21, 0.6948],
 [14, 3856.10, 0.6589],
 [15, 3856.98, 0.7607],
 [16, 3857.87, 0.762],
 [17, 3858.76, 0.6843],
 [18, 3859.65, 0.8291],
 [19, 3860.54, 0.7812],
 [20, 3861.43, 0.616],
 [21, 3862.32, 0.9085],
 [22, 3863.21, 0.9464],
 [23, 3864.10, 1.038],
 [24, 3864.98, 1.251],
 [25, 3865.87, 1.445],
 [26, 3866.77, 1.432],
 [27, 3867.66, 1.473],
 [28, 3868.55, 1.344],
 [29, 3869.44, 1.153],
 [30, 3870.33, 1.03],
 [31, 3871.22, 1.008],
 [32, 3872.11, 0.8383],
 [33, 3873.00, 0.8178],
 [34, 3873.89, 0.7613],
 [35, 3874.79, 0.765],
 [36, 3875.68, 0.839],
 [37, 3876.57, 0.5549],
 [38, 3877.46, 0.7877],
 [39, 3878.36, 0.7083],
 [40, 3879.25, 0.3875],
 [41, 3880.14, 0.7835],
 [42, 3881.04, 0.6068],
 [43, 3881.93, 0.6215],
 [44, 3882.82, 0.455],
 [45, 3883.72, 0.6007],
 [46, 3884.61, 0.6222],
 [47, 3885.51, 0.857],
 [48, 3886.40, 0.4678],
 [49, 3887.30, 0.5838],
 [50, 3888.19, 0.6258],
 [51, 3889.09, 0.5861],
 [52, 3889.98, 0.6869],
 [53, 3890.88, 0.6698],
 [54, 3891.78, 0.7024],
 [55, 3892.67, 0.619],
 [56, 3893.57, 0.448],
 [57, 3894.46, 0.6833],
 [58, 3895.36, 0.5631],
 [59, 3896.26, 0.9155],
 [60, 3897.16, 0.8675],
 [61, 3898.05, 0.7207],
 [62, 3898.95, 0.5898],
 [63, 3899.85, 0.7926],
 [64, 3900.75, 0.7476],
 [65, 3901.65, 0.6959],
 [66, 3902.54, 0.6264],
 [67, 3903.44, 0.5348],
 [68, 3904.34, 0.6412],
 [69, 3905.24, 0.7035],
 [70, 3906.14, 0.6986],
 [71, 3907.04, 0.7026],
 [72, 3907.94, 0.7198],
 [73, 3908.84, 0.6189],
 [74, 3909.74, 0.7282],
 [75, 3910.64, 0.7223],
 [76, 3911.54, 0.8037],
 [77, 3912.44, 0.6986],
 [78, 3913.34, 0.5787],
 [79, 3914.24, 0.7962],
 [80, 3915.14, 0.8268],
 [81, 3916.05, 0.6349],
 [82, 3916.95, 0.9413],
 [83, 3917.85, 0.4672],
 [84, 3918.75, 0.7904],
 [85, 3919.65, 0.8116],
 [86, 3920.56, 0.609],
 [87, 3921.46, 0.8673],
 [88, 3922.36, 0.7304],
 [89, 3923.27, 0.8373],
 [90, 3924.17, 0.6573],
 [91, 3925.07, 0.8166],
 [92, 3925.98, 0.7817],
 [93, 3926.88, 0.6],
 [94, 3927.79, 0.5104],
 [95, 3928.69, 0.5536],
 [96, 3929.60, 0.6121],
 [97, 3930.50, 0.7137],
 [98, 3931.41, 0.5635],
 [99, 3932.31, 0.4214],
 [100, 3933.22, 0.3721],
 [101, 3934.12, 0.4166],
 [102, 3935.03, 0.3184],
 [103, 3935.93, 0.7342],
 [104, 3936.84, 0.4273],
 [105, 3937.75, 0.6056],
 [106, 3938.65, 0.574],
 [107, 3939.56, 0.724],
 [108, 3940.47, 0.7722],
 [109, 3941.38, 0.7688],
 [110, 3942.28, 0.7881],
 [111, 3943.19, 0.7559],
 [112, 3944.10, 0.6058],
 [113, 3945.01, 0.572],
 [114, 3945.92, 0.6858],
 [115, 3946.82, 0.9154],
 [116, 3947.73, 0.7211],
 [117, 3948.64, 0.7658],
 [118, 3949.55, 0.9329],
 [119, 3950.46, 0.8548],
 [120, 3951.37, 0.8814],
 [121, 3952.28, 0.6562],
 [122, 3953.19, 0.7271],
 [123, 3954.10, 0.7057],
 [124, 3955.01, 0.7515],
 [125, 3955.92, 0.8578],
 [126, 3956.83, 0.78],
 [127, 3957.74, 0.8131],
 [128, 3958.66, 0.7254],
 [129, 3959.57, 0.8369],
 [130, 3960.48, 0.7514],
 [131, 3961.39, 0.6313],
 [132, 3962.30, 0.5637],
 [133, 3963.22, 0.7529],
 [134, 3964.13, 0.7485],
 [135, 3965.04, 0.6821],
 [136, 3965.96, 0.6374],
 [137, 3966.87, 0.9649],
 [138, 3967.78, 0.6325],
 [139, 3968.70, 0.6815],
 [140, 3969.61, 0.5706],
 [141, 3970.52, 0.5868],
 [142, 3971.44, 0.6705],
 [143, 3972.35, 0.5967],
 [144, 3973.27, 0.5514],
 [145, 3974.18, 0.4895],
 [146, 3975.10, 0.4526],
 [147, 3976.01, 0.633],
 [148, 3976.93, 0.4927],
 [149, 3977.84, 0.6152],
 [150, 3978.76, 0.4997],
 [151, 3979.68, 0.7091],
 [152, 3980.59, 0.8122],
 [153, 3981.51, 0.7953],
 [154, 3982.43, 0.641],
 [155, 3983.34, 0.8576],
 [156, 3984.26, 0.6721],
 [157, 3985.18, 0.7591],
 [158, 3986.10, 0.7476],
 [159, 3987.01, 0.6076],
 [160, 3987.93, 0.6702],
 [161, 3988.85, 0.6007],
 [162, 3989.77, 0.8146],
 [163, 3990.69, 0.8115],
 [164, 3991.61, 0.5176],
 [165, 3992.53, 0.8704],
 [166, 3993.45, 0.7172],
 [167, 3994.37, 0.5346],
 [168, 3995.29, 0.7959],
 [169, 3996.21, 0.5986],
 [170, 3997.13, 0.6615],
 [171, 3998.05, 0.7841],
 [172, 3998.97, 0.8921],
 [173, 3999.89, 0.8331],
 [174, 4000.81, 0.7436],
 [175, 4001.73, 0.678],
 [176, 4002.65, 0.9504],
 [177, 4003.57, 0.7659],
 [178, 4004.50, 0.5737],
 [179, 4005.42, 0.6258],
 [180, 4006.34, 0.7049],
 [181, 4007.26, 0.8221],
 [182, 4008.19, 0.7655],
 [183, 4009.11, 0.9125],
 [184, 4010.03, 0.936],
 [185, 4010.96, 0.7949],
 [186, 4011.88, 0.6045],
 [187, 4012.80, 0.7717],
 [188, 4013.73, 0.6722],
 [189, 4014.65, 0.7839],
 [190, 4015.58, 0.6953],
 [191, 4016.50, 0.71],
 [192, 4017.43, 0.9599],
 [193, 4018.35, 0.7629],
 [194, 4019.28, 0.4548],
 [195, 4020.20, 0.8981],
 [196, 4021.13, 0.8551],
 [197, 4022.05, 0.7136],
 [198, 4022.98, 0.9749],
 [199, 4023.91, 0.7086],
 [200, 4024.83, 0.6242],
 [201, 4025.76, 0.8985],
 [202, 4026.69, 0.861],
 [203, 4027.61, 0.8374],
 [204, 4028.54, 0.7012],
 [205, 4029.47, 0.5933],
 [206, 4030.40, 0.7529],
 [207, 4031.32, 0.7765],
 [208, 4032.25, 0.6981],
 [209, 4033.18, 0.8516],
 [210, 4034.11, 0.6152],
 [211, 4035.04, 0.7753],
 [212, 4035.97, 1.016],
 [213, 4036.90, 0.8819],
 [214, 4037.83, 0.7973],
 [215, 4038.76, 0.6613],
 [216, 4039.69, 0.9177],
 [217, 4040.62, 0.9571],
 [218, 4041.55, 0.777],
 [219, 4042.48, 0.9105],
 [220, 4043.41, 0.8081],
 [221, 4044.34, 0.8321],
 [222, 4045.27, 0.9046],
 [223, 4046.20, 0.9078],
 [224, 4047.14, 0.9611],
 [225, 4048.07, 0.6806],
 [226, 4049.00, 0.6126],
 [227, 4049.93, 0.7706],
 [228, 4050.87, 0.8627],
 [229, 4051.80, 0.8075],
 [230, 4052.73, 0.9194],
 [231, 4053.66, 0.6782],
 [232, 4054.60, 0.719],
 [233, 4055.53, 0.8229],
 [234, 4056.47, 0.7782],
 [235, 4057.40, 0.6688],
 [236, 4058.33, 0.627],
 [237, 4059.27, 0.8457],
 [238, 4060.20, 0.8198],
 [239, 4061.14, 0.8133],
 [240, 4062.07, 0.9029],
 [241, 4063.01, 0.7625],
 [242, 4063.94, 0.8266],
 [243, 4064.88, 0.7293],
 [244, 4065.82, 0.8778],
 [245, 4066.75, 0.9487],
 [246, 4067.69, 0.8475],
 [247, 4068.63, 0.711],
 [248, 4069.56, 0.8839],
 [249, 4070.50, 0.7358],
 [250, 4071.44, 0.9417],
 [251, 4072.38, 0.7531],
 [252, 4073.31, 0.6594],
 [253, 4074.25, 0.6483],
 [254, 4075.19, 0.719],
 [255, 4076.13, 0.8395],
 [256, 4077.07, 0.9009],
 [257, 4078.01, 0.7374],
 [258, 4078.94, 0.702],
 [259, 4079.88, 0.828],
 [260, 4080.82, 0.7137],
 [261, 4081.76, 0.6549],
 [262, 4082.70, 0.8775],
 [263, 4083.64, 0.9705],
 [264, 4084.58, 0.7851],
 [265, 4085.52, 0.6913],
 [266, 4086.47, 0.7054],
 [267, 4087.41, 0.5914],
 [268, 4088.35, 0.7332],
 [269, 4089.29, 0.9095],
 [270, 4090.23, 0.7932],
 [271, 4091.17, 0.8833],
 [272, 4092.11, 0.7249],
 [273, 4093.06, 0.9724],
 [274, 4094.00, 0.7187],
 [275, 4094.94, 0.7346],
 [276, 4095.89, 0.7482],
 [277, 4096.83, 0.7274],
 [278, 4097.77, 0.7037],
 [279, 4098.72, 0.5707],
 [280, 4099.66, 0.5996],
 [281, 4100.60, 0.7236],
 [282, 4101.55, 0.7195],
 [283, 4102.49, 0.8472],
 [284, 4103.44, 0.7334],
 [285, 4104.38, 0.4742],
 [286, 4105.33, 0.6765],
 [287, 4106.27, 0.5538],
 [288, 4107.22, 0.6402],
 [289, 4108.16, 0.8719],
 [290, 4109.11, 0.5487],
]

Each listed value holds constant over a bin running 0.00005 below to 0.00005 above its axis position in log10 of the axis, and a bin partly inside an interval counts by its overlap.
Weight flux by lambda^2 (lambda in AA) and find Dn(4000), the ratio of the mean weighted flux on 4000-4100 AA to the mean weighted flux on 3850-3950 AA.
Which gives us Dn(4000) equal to 1.15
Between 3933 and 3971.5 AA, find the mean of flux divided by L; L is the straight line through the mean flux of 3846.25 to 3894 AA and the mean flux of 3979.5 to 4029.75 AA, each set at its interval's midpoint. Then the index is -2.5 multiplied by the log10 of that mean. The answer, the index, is 0.091 mag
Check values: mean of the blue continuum 0.778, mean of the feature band 0.698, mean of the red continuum 0.747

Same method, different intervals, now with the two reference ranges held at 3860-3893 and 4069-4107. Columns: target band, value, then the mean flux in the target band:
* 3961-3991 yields 0.18 mag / 0.665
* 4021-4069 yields -0.05 mag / 0.8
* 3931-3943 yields 0.35 mag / 0.58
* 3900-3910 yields 0.20 mag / 0.677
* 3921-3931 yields 0.15 mag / 0.697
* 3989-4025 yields 0.03 mag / 0.751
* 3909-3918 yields 0.12 mag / 0.725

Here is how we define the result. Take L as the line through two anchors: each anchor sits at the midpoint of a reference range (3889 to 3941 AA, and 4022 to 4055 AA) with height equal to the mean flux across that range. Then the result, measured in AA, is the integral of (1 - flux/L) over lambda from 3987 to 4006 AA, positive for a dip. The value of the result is 0.9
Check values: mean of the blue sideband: 0.665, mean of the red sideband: 0.8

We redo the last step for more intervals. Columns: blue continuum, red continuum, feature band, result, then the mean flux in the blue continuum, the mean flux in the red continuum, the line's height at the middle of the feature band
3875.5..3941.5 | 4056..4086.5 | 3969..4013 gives 1.6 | 0.658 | 0.786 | 0.723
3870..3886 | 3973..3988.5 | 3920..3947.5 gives 1.5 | 0.722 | 0.648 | 0.682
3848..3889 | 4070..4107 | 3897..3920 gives 2.5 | 0.805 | 0.743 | 0.793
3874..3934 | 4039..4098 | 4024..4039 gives -0.1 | 0.669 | 0.793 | 0.766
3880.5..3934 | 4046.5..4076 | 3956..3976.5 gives 1.1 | 0.667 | 0.786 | 0.713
